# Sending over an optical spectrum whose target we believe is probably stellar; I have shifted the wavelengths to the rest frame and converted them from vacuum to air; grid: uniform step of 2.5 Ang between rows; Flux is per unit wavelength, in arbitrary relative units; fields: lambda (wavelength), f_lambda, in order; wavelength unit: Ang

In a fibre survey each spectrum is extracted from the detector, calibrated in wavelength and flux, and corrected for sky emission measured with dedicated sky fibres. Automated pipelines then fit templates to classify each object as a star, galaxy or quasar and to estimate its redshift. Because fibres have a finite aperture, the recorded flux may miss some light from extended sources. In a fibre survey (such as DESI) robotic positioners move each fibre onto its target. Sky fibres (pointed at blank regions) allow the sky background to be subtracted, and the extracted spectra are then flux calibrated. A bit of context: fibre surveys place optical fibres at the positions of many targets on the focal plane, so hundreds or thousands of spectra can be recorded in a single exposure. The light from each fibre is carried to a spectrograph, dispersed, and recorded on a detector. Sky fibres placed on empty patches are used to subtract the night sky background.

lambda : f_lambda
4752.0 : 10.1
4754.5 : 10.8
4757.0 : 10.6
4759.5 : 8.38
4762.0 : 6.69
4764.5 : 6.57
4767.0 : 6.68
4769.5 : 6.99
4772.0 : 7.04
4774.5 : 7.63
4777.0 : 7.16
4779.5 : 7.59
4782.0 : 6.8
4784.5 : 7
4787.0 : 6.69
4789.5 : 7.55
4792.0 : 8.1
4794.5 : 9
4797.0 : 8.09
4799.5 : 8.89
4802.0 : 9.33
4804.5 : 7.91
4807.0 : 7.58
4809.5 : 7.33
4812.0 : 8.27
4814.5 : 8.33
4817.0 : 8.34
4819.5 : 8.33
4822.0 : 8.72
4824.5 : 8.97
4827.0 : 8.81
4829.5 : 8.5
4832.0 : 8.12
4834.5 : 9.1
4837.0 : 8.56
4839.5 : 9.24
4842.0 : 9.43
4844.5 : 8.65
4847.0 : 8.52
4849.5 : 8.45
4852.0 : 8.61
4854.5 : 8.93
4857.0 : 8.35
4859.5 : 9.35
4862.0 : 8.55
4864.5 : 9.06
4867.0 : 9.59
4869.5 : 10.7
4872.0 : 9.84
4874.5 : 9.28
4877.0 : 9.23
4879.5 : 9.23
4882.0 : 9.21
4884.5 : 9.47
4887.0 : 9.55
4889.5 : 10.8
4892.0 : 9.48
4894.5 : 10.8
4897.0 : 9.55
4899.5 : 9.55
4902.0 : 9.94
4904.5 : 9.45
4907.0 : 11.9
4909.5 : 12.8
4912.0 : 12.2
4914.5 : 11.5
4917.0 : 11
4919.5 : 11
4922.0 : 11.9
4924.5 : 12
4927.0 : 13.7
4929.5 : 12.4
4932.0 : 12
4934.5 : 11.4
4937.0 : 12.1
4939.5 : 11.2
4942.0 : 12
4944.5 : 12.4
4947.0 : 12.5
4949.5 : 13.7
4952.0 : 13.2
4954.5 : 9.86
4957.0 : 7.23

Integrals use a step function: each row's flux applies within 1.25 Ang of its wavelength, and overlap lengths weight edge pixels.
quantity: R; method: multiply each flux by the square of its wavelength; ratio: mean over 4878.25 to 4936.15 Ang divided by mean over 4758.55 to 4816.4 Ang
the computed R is 1.50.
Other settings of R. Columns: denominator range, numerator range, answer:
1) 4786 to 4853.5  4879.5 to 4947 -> 1.37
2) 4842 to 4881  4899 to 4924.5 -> 1.26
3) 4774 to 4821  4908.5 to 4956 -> 1.61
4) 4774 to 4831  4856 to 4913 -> 1.27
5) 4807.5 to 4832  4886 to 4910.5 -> 1.28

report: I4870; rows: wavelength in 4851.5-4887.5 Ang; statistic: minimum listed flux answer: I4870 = 8.35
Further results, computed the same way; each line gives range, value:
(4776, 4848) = 6.69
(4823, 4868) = 8.12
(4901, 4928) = 9.45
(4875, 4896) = 9.21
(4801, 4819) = 7.33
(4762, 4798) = 6.57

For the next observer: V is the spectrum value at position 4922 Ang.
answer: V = 11.9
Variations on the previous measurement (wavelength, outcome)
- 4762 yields 6.69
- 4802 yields 9.33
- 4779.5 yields 7.59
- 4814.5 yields 8.33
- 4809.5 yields 7.33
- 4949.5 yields 13.7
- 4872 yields 9.84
